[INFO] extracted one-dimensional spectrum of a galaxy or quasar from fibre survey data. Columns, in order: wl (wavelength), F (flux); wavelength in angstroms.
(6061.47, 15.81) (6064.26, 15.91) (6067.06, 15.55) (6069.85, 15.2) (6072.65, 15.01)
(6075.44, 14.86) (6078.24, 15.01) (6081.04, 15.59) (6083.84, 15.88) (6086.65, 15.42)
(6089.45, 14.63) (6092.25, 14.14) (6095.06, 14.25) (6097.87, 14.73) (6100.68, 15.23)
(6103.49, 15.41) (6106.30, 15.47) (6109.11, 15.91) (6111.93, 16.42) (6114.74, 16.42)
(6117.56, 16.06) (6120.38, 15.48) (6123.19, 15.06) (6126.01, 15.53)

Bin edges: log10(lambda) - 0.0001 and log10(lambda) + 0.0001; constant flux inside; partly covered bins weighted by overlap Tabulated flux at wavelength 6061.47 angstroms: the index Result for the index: 15.81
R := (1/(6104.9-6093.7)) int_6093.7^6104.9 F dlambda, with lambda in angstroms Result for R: 14.9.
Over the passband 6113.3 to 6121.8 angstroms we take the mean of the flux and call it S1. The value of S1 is 16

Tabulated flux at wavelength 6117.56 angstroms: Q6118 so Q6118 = 16.06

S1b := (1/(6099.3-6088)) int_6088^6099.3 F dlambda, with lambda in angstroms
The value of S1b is 14.4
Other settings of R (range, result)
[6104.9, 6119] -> 16.1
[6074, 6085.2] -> 15.3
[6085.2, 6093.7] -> 14.7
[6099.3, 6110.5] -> 15.5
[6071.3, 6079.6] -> 15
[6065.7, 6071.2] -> 15.4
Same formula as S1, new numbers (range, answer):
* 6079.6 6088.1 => 15.6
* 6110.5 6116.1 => 16.4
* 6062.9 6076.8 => 15.3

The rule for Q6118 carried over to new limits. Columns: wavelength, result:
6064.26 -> 15.91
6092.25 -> 14.14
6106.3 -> 15.47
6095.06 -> 14.25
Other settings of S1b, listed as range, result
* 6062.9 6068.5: 15.7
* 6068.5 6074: 15.1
